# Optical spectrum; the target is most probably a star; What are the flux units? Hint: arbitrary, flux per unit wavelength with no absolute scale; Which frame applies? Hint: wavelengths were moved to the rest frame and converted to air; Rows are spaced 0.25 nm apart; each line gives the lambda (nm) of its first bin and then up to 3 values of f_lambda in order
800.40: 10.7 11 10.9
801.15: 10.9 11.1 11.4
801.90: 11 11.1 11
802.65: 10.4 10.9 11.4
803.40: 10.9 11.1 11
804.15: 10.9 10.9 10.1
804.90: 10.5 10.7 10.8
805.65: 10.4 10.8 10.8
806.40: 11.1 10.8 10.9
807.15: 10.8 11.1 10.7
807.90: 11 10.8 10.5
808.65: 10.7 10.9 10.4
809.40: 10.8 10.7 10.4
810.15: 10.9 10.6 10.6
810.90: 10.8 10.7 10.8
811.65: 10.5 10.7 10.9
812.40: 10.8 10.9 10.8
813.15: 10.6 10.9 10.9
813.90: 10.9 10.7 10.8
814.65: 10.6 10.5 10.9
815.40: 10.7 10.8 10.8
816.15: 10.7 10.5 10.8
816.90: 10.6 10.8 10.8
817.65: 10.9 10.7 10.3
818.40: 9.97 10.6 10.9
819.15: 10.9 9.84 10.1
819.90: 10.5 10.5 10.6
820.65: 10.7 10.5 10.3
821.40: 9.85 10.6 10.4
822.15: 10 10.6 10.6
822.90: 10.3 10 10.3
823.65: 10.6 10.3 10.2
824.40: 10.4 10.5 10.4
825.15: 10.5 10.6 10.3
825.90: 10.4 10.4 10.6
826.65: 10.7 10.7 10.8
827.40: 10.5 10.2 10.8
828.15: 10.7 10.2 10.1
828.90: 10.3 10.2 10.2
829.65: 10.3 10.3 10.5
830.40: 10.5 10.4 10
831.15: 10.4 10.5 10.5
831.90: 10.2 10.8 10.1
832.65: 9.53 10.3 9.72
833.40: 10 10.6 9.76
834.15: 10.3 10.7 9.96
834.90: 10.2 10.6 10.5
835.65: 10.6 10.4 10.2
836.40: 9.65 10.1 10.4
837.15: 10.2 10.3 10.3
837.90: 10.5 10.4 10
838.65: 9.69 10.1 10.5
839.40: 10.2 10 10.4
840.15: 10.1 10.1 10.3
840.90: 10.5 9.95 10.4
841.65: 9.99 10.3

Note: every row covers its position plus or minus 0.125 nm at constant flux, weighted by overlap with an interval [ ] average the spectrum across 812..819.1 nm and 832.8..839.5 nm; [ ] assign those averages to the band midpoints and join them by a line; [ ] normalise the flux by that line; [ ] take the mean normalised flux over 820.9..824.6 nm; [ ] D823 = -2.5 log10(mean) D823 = 0.023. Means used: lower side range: 10.7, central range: 10.3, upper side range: 10.2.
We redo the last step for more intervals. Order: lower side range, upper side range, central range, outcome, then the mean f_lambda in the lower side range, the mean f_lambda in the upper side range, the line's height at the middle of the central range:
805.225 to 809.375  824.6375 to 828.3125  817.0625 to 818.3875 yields 0.00 mag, 10.8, 10.5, 10.6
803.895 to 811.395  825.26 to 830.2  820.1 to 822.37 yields 0.02 mag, 10.7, 10.4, 10.5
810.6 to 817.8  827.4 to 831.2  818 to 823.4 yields 0.02 mag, 10.7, 10.3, 10.6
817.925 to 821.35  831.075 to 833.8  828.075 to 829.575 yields 0.00 mag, 10.4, 10.2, 10.3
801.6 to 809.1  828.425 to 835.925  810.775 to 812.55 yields 0.00 mag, 10.8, 10.3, 10.7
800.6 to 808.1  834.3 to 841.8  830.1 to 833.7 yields 0.01 mag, 10.9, 10.2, 10.4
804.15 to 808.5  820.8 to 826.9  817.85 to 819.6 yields 0.01 mag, 10.8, 10.4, 10.5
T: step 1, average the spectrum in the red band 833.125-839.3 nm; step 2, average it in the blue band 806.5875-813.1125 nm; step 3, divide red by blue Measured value 1.0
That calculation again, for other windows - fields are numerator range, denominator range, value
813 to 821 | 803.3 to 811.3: 0.99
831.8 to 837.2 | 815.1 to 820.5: 0.96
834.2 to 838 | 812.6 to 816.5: 0.96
